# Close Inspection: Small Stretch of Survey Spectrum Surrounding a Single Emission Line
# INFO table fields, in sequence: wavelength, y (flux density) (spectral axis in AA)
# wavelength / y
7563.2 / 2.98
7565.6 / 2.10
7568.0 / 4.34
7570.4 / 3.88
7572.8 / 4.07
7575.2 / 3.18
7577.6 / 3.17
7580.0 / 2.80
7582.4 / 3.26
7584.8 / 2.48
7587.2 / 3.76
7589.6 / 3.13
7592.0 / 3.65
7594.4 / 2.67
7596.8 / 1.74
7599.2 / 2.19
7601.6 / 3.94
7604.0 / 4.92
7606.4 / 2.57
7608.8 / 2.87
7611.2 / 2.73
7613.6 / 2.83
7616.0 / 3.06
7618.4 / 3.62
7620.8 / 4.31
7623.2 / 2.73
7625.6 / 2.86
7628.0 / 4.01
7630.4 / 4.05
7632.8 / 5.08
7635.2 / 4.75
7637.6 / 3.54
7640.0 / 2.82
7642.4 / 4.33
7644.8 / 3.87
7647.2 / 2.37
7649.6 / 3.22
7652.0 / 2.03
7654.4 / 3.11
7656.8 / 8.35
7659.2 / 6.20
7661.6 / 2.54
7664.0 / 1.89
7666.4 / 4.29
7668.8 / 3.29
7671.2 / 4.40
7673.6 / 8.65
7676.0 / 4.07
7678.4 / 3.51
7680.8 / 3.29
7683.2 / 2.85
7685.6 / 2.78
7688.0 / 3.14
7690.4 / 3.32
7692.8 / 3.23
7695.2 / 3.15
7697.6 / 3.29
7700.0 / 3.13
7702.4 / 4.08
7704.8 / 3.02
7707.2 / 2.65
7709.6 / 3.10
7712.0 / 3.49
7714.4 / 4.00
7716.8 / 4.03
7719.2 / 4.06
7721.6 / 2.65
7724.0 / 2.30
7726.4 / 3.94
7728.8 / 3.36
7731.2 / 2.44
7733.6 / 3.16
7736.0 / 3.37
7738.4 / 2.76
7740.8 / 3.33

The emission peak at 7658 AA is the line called [S II] 6716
